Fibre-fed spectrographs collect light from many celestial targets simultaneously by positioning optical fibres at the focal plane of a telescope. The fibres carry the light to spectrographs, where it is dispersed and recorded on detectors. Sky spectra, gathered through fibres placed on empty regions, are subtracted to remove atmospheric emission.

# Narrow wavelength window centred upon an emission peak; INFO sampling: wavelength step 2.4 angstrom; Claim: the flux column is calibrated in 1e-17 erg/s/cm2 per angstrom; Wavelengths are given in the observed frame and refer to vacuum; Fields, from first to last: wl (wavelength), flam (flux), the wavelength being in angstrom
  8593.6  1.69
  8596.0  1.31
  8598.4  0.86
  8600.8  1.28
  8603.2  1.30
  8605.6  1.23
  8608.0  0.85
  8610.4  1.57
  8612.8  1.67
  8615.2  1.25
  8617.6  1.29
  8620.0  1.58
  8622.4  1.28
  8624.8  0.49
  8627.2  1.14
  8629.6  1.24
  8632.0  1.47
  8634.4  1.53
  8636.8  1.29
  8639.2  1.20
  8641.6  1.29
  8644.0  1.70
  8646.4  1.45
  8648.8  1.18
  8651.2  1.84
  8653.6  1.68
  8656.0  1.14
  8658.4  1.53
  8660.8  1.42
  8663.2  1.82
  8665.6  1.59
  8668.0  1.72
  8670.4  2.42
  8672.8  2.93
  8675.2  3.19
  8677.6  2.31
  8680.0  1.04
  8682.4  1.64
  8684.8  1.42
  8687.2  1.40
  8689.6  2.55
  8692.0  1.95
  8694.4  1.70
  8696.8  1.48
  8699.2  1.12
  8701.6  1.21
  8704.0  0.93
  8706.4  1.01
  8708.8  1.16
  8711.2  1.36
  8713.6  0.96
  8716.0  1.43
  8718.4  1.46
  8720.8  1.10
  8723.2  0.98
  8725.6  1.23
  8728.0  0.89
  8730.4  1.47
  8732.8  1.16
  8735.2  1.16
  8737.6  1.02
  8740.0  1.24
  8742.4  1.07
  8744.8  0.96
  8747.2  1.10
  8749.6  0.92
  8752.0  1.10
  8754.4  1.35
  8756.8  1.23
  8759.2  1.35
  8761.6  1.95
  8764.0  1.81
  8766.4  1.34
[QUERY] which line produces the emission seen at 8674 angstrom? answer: [S II]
